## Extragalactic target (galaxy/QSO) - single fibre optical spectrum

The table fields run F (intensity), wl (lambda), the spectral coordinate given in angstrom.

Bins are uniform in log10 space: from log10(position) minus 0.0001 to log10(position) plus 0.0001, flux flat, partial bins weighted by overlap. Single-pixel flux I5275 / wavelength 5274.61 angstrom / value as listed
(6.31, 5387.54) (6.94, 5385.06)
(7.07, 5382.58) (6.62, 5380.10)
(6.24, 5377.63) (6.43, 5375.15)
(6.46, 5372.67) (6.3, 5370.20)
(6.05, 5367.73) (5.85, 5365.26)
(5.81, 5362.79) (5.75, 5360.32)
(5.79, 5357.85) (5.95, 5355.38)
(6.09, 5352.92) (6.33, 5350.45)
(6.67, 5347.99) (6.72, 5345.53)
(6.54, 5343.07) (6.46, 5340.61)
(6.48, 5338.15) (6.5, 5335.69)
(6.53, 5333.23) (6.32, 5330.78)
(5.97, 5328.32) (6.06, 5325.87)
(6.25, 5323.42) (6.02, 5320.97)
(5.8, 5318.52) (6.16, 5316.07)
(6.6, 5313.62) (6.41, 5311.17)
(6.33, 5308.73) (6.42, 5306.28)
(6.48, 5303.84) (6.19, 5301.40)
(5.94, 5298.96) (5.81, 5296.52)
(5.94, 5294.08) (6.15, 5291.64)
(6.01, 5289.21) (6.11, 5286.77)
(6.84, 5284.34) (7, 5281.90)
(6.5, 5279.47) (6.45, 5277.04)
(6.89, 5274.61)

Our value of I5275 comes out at 6.89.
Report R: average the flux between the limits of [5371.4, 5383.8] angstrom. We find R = 6.56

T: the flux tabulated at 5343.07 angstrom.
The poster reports 6.54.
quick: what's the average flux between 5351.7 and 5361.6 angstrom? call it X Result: 5.89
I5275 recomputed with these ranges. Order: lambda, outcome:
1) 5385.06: 6.94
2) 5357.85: 5.79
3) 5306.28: 6.42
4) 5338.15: 6.48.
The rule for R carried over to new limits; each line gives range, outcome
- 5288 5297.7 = 5.98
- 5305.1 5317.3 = 6.38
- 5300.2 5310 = 6.36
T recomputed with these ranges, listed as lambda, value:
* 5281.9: 7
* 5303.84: 6.48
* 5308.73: 6.33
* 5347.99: 6.67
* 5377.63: 6.24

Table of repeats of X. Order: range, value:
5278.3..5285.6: 6.78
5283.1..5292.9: 6.27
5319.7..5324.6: 6.13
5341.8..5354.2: 6.47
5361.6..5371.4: 6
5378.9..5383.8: 6.84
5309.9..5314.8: 6.5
